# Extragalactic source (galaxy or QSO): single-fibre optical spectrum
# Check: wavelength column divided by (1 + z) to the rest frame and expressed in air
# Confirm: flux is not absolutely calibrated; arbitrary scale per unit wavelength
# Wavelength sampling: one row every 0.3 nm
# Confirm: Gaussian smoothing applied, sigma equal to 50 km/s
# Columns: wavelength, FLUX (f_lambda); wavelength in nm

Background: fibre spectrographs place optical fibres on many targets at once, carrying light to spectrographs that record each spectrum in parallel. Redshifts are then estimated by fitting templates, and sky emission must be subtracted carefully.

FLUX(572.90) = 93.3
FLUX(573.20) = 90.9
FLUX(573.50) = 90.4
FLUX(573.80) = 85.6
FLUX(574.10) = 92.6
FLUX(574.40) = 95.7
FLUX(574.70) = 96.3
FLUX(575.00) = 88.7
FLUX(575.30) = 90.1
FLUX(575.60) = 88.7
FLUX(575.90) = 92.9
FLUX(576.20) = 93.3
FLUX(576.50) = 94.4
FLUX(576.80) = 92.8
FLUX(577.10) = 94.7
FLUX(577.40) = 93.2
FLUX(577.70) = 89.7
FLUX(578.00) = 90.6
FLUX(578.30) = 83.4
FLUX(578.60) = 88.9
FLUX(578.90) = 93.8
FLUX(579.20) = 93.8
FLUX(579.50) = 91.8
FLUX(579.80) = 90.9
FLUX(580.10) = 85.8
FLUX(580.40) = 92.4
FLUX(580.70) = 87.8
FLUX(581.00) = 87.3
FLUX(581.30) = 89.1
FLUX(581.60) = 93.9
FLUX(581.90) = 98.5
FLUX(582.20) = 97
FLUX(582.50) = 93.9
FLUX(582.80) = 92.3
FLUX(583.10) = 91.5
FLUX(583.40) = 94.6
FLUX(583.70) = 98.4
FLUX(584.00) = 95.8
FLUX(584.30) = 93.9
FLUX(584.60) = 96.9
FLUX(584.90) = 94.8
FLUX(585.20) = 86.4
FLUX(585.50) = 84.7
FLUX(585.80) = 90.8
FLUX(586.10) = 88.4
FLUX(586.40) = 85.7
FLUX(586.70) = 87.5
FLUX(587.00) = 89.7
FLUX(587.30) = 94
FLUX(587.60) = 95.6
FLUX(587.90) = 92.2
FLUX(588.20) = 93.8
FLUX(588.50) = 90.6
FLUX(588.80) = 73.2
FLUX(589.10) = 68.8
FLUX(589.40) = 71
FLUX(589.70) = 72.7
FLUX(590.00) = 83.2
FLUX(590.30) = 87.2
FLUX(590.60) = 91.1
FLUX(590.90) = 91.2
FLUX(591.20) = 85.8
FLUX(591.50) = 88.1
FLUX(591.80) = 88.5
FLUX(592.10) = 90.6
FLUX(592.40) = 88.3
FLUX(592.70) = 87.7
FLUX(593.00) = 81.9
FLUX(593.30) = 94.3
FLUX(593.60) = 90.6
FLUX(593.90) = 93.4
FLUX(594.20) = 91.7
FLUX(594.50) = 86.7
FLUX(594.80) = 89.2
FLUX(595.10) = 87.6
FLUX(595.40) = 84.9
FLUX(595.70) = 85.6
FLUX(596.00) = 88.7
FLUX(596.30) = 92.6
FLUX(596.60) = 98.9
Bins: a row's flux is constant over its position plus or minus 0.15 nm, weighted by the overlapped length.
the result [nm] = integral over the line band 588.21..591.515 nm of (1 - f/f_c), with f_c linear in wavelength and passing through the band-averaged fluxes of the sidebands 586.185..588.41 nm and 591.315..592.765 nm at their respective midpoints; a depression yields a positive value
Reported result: 0.273 nm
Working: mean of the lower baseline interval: 91.1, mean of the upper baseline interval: 88.6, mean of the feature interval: 82.3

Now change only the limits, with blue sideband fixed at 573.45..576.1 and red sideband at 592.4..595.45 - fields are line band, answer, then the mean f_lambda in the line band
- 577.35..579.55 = 0.01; 90.5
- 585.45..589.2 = 0.09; 87.6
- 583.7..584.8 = -0.07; 95.9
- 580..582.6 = -0.04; 91.8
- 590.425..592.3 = 0.00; 89.2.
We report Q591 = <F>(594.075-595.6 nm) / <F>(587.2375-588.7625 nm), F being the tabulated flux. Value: 1.0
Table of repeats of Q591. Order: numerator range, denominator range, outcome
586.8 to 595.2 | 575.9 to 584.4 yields 0.94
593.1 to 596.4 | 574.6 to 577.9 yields 0.97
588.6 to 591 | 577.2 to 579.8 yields 0.88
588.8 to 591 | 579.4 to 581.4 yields 0.90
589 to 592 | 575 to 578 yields 0.90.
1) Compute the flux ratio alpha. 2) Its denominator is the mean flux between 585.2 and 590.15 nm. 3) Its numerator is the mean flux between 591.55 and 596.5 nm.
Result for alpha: 1.04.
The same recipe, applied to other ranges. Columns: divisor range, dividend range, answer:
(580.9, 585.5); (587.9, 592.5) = 0.90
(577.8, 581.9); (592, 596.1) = 0.98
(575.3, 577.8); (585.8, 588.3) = 0.98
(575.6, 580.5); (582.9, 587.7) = 1.00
